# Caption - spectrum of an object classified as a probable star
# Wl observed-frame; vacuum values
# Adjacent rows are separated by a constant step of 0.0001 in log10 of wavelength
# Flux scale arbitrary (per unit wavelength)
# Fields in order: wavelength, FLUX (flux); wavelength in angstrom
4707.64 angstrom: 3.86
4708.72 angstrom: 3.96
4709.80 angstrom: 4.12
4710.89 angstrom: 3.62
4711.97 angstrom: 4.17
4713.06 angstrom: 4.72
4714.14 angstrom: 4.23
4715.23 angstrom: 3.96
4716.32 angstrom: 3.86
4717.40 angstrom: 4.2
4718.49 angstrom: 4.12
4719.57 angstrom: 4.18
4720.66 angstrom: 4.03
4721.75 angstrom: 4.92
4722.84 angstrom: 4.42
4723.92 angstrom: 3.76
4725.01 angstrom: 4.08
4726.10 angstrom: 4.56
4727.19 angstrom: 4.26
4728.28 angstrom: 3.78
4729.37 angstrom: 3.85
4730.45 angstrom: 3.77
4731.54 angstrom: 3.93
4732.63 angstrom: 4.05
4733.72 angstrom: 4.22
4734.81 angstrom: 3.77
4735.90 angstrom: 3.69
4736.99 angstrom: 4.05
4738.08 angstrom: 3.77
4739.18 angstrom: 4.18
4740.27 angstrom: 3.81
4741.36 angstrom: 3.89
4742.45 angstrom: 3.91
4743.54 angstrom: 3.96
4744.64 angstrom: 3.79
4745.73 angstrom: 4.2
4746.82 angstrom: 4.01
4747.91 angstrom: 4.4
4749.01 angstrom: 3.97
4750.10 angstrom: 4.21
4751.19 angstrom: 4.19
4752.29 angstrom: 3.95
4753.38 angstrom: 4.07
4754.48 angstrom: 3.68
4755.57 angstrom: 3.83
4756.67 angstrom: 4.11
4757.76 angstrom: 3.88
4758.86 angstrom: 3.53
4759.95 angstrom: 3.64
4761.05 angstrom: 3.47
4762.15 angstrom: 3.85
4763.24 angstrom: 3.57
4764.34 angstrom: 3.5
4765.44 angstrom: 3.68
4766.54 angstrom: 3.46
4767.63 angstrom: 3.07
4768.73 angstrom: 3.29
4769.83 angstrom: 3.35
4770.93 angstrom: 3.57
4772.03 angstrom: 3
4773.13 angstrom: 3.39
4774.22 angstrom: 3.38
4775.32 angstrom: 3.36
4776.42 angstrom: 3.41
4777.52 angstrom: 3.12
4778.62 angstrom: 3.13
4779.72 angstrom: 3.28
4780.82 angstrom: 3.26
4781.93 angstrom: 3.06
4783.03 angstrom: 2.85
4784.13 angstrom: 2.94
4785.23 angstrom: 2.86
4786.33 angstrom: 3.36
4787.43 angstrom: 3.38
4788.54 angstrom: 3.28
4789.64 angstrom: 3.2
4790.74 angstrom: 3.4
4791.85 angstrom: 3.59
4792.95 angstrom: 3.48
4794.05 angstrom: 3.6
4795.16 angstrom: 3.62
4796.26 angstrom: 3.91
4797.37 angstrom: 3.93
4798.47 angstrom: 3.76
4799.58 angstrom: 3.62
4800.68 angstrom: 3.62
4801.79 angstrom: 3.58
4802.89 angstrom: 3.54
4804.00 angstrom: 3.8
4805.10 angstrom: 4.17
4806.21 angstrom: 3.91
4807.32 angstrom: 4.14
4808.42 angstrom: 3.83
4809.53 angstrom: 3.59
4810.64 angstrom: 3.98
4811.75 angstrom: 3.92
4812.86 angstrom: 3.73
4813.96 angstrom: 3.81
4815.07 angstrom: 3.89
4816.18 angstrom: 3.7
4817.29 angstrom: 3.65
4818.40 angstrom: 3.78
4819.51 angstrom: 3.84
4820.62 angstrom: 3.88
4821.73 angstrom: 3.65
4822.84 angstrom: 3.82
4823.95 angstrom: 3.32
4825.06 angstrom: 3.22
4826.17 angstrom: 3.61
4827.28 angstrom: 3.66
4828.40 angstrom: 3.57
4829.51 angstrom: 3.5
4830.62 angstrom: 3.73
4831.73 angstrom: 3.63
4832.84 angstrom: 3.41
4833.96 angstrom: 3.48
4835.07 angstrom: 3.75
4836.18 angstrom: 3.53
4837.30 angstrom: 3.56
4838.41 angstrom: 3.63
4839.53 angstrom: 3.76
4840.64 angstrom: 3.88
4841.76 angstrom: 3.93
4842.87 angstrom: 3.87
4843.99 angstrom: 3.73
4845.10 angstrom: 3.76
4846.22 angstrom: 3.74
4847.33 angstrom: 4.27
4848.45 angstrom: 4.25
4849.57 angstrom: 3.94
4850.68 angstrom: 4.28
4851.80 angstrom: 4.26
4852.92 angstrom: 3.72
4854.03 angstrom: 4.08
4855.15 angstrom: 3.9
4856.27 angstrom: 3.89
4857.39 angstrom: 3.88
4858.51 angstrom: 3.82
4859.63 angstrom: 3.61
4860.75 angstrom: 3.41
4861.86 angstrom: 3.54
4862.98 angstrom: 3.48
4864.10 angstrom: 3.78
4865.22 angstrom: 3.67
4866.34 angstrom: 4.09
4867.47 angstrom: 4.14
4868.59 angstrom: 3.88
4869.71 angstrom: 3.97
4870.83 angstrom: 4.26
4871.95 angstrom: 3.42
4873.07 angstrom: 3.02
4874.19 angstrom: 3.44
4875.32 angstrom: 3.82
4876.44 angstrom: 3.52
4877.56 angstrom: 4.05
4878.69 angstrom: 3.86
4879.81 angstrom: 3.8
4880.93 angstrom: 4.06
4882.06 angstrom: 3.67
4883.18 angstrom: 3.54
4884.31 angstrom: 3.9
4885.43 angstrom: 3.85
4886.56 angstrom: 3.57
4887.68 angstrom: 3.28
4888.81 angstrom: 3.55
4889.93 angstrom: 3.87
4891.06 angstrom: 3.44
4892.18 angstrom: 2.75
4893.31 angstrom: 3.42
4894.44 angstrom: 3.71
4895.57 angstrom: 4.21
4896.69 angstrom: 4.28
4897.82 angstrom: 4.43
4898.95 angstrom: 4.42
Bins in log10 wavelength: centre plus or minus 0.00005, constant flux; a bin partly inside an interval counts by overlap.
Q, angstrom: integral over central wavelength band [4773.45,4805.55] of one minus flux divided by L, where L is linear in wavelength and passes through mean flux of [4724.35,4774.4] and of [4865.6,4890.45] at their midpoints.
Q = 3.12 angstrom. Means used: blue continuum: 3.82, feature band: 3.43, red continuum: 3.75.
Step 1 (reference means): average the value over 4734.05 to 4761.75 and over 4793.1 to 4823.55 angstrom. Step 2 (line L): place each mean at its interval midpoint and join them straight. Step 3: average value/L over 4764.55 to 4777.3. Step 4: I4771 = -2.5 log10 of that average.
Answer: 0.153 mag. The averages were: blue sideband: 3.92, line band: 3.36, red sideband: 3.78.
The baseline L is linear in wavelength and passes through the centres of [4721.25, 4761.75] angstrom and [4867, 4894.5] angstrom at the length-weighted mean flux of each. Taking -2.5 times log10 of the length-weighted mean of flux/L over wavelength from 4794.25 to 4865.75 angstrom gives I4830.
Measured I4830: 0.01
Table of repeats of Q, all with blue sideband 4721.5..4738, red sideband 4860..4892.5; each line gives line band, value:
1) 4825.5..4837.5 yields 0.7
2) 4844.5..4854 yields -0.7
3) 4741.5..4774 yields 2.0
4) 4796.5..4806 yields 0.3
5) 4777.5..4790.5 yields 2.5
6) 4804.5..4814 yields -0.1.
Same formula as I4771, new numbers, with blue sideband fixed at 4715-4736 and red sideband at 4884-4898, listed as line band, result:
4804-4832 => 0.03 mag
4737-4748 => 0.02 mag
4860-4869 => 0.00 mag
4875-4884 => -0.02 mag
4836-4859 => -0.03 mag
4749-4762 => 0.04 mag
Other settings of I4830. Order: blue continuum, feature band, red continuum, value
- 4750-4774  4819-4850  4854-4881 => 0.00 mag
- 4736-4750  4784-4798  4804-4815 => 0.14 mag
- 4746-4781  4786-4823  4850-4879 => 0.00 mag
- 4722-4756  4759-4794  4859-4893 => 0.17 mag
